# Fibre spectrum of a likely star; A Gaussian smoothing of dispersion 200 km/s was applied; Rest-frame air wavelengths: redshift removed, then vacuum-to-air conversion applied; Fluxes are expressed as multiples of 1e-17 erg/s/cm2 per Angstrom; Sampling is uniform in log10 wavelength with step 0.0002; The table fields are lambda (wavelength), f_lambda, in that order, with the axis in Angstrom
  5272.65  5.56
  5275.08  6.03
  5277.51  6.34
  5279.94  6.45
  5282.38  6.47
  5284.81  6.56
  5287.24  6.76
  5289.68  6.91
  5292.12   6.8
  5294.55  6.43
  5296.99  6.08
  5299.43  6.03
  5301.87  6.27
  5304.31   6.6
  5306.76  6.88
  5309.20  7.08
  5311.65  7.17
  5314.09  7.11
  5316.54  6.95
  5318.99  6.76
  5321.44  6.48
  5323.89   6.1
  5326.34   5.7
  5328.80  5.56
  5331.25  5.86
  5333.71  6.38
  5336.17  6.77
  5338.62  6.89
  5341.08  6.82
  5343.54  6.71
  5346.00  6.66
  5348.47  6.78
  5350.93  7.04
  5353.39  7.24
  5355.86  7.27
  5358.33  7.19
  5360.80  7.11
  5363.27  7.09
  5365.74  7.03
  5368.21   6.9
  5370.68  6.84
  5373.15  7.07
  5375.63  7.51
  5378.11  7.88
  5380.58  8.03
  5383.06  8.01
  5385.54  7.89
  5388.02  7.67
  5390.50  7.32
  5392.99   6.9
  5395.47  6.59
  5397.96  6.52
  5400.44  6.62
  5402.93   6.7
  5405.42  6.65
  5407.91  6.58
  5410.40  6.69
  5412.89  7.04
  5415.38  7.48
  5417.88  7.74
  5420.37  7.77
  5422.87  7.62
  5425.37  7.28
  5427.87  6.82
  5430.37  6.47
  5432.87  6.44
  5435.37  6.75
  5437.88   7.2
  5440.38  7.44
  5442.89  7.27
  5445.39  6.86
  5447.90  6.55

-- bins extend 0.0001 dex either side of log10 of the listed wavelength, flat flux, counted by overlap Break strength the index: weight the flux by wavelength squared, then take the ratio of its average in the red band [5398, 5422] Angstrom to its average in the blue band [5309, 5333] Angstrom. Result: 1.1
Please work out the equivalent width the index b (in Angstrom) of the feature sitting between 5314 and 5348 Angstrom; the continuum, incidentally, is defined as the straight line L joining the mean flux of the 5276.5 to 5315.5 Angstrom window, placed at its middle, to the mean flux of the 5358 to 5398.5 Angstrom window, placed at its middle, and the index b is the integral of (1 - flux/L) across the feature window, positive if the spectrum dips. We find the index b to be 2.1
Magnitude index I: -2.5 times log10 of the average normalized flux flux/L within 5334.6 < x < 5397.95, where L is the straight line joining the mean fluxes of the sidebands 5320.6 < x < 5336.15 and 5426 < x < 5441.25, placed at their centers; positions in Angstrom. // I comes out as -0.13 mag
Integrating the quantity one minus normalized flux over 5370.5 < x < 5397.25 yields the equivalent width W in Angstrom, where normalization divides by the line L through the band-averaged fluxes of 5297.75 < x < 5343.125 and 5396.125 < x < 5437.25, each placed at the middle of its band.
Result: -2.49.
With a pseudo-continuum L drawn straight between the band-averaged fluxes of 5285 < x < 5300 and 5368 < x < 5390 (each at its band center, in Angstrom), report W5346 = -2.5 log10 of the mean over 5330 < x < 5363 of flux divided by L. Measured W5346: 0.05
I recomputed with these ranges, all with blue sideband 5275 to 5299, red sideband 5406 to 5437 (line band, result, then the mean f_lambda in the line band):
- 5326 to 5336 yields 0.12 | 5.98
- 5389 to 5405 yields 0.03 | 6.78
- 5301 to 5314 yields -0.04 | 6.84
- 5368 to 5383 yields -0.09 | 7.46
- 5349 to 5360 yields -0.06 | 7.16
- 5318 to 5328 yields 0.07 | 6.22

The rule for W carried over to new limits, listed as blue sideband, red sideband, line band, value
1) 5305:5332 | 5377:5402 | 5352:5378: -0.4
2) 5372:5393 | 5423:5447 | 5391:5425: 1.4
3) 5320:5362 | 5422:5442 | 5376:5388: -1.9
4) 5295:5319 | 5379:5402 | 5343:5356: 0.1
